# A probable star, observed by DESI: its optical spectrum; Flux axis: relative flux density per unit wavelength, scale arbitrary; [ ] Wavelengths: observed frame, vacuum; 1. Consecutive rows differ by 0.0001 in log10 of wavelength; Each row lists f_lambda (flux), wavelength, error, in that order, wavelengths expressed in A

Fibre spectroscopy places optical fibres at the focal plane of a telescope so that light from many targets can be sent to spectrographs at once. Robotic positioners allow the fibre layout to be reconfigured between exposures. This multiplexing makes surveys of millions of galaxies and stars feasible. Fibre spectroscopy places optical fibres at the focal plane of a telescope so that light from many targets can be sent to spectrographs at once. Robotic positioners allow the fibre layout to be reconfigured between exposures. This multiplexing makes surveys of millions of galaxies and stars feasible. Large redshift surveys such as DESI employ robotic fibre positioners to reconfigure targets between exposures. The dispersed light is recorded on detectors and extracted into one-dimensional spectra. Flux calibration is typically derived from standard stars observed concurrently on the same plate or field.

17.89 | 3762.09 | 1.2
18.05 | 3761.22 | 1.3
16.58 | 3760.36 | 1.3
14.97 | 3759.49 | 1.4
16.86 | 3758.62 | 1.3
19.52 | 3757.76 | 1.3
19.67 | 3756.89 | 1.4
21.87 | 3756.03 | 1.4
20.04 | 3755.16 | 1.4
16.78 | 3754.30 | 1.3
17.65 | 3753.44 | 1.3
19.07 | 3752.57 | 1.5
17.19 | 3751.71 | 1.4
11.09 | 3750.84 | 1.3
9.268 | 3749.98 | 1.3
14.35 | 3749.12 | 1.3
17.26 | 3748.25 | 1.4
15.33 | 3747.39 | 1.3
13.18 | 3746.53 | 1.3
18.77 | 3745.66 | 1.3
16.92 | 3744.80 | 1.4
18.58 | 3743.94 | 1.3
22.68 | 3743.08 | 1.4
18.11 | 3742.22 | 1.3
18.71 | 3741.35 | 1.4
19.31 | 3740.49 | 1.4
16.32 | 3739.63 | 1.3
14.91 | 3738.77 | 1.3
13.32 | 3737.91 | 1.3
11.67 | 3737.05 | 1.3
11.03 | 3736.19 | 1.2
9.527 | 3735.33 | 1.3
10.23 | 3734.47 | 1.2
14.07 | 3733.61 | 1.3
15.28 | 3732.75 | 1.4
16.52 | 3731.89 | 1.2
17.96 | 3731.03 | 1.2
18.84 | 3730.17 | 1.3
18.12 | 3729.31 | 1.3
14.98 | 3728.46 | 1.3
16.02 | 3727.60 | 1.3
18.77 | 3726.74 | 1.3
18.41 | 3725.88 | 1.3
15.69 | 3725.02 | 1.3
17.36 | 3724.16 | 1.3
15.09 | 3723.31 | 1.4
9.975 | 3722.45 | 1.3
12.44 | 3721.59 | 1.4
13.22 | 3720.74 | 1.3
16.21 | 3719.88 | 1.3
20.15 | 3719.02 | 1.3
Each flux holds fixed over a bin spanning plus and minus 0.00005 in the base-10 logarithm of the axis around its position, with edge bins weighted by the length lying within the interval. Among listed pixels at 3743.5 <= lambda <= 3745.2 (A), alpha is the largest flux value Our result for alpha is 18.58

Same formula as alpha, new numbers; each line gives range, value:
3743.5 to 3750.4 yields 18.77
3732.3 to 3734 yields 15.28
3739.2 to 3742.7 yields 19.31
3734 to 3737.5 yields 11.67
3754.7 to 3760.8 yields 21.87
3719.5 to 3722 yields 16.21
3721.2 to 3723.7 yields 15.09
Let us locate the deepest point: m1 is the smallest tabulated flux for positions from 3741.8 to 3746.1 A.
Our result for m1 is 16.92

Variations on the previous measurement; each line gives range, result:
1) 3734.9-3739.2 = 9.527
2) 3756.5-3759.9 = 14.97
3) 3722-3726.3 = 9.975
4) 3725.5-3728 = 16.02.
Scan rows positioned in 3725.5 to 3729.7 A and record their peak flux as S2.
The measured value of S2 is 18.77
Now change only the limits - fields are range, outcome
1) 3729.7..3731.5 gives 18.84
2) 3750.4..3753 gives 19.07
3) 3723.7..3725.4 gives 17.36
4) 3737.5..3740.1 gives 16.32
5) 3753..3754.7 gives 17.65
